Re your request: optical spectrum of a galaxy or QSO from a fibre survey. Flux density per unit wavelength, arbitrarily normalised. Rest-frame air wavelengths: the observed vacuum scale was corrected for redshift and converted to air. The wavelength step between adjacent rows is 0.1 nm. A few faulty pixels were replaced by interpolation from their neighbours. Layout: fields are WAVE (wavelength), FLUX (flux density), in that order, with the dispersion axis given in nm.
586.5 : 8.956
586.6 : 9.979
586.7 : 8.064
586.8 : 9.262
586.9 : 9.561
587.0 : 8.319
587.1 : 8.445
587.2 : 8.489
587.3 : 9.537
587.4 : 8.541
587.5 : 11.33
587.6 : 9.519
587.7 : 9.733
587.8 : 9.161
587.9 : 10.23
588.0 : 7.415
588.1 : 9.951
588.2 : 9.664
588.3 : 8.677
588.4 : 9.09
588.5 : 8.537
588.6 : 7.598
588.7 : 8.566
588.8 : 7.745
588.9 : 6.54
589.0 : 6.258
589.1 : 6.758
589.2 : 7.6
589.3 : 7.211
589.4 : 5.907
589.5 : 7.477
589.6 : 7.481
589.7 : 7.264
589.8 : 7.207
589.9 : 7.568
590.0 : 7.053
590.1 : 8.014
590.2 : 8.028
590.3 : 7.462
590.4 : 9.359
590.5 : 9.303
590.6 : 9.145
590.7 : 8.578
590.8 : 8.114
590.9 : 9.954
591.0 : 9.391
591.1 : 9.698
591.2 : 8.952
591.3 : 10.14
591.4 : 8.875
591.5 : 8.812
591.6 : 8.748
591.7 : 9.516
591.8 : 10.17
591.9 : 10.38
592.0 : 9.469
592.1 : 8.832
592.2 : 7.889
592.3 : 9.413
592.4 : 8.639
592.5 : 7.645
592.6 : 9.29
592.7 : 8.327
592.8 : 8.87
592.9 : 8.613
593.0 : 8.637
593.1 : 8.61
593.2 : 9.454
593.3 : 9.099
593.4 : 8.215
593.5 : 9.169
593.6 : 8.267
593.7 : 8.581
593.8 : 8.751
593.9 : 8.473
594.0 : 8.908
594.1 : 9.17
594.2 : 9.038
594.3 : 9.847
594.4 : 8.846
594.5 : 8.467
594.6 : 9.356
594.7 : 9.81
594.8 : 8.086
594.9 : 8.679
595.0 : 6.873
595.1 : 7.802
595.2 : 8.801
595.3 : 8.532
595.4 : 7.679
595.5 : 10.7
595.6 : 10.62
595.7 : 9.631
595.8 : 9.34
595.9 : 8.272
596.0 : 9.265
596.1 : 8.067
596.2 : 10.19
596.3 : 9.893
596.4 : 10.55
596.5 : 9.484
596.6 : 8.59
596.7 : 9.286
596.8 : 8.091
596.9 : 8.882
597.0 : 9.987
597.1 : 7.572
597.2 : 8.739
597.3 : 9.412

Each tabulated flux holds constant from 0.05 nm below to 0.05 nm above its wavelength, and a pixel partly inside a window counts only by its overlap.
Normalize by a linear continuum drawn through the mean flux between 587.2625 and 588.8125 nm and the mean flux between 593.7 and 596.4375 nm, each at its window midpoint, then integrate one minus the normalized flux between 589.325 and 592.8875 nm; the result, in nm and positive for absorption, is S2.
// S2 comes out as 0.19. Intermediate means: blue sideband 9.11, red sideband 9.01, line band 8.59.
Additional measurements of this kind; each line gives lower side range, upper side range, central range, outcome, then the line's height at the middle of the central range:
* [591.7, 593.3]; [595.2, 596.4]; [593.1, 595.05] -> 0.07 nm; 9.14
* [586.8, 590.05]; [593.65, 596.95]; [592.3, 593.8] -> 0.01 nm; 8.76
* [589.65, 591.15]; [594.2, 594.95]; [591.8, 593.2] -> -0.03 nm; 8.71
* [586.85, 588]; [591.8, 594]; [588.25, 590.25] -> 0.35 nm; 9.12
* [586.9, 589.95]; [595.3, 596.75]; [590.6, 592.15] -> -0.11 nm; 8.7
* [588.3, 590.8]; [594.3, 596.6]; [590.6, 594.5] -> -0.26 nm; 8.42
